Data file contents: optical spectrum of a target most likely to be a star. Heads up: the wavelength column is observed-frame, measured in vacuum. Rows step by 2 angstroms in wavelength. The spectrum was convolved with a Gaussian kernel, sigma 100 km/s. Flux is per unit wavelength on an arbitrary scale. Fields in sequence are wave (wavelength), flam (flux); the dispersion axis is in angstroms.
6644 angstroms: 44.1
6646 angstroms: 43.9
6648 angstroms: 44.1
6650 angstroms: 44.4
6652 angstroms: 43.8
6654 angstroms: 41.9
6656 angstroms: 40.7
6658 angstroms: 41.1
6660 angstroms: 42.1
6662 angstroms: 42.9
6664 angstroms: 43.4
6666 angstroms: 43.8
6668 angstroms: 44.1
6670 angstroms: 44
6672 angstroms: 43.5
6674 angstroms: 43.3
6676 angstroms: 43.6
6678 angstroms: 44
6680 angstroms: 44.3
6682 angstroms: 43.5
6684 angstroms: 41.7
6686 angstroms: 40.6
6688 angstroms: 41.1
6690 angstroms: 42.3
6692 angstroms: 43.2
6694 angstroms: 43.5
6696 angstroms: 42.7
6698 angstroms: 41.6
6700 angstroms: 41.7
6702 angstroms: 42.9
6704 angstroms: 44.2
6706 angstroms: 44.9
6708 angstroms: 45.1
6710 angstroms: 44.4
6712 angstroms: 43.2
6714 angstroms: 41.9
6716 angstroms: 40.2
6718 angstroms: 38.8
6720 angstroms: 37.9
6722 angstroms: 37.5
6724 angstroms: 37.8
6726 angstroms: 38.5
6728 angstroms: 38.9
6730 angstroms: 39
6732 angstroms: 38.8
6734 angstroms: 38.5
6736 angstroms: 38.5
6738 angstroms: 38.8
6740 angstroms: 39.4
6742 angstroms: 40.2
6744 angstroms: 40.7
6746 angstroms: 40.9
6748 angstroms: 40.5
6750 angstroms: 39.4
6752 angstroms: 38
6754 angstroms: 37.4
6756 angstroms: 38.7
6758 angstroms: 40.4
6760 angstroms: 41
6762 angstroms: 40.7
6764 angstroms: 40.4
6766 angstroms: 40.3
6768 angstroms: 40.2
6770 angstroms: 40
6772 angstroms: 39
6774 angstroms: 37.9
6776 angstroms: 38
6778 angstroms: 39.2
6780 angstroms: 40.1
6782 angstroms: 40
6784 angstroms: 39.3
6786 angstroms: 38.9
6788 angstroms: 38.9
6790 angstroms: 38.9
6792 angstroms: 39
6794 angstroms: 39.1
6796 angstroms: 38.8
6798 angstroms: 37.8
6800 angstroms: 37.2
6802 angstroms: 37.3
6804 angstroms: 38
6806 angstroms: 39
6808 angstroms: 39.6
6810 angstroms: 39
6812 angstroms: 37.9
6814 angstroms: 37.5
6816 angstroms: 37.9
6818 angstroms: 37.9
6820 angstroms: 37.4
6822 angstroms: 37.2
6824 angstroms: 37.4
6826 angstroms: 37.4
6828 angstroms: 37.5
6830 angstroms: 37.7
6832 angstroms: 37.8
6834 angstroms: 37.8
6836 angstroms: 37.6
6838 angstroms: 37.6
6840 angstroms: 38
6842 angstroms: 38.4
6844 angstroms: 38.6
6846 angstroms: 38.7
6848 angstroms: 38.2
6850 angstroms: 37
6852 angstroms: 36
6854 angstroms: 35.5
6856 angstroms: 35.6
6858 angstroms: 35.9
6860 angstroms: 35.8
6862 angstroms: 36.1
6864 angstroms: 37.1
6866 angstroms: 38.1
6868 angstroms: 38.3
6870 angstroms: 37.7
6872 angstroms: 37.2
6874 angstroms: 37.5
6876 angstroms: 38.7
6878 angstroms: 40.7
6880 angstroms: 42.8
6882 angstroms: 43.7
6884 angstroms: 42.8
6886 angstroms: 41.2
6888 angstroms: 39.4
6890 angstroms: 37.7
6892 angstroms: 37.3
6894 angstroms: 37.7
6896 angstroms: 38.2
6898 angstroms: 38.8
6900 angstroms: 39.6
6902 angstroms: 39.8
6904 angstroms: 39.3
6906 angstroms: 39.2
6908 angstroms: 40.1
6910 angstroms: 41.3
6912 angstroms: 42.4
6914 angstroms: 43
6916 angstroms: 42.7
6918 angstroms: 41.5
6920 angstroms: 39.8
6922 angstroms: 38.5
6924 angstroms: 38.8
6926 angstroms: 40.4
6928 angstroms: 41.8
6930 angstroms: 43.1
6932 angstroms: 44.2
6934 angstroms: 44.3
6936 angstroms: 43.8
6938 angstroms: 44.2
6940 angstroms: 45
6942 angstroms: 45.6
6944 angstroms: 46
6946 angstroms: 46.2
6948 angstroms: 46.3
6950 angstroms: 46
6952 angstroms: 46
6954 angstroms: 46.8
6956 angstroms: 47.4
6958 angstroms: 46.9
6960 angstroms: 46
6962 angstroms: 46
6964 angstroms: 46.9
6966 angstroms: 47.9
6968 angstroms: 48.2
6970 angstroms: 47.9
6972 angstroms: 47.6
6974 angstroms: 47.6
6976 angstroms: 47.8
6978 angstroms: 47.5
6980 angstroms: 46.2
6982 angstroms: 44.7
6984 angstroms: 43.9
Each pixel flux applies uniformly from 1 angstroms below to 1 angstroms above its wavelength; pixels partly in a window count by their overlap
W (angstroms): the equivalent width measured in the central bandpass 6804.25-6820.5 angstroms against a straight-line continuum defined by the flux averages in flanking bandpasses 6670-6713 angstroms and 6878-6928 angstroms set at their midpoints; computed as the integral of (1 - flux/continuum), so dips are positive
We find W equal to 1.3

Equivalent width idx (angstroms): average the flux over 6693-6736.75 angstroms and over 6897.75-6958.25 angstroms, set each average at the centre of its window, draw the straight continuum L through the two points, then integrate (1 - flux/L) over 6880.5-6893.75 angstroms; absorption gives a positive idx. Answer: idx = 0.7 angstroms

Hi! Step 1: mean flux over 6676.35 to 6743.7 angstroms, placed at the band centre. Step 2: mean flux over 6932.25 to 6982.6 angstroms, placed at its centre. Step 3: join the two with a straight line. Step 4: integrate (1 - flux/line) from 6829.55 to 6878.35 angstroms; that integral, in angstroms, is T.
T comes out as 7.4 angstroms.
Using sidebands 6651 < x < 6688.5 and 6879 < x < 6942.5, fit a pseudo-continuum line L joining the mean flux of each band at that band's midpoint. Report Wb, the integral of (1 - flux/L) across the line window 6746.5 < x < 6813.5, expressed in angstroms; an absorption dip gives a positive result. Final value 4.7 angstroms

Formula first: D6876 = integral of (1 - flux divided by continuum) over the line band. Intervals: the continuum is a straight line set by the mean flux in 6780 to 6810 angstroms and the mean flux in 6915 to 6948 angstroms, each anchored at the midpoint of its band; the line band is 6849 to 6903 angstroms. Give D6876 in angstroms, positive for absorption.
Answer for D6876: 3.8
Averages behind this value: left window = 38.8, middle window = 38.4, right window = 43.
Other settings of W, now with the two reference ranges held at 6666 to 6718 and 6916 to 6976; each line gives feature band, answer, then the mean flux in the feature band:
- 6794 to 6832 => 5.13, 37.9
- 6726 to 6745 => 1.81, 39.2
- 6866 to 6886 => 2.00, 39.9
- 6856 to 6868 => 2.06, 36.7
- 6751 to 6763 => 1.13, 39.4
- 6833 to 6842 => 1.27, 37.8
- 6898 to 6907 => 1.04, 39.4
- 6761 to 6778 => 1.56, 39.5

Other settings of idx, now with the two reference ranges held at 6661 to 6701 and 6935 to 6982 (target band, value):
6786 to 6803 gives 2.29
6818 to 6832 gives 2.28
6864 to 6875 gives 1.85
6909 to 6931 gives 2.28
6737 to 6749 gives 1.00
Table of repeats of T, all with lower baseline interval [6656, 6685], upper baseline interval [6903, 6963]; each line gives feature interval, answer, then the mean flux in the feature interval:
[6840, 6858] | 2.54 angstroms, 37.2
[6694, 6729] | 1.48 angstroms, 41.4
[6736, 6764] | 2.30 angstroms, 39.7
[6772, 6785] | 1.26 angstroms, 39.1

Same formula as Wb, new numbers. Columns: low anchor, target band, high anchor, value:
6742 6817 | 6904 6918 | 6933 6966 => 1.0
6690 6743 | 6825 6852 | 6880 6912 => 1.6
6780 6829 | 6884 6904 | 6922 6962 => 1.6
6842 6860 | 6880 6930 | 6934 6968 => 1.8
